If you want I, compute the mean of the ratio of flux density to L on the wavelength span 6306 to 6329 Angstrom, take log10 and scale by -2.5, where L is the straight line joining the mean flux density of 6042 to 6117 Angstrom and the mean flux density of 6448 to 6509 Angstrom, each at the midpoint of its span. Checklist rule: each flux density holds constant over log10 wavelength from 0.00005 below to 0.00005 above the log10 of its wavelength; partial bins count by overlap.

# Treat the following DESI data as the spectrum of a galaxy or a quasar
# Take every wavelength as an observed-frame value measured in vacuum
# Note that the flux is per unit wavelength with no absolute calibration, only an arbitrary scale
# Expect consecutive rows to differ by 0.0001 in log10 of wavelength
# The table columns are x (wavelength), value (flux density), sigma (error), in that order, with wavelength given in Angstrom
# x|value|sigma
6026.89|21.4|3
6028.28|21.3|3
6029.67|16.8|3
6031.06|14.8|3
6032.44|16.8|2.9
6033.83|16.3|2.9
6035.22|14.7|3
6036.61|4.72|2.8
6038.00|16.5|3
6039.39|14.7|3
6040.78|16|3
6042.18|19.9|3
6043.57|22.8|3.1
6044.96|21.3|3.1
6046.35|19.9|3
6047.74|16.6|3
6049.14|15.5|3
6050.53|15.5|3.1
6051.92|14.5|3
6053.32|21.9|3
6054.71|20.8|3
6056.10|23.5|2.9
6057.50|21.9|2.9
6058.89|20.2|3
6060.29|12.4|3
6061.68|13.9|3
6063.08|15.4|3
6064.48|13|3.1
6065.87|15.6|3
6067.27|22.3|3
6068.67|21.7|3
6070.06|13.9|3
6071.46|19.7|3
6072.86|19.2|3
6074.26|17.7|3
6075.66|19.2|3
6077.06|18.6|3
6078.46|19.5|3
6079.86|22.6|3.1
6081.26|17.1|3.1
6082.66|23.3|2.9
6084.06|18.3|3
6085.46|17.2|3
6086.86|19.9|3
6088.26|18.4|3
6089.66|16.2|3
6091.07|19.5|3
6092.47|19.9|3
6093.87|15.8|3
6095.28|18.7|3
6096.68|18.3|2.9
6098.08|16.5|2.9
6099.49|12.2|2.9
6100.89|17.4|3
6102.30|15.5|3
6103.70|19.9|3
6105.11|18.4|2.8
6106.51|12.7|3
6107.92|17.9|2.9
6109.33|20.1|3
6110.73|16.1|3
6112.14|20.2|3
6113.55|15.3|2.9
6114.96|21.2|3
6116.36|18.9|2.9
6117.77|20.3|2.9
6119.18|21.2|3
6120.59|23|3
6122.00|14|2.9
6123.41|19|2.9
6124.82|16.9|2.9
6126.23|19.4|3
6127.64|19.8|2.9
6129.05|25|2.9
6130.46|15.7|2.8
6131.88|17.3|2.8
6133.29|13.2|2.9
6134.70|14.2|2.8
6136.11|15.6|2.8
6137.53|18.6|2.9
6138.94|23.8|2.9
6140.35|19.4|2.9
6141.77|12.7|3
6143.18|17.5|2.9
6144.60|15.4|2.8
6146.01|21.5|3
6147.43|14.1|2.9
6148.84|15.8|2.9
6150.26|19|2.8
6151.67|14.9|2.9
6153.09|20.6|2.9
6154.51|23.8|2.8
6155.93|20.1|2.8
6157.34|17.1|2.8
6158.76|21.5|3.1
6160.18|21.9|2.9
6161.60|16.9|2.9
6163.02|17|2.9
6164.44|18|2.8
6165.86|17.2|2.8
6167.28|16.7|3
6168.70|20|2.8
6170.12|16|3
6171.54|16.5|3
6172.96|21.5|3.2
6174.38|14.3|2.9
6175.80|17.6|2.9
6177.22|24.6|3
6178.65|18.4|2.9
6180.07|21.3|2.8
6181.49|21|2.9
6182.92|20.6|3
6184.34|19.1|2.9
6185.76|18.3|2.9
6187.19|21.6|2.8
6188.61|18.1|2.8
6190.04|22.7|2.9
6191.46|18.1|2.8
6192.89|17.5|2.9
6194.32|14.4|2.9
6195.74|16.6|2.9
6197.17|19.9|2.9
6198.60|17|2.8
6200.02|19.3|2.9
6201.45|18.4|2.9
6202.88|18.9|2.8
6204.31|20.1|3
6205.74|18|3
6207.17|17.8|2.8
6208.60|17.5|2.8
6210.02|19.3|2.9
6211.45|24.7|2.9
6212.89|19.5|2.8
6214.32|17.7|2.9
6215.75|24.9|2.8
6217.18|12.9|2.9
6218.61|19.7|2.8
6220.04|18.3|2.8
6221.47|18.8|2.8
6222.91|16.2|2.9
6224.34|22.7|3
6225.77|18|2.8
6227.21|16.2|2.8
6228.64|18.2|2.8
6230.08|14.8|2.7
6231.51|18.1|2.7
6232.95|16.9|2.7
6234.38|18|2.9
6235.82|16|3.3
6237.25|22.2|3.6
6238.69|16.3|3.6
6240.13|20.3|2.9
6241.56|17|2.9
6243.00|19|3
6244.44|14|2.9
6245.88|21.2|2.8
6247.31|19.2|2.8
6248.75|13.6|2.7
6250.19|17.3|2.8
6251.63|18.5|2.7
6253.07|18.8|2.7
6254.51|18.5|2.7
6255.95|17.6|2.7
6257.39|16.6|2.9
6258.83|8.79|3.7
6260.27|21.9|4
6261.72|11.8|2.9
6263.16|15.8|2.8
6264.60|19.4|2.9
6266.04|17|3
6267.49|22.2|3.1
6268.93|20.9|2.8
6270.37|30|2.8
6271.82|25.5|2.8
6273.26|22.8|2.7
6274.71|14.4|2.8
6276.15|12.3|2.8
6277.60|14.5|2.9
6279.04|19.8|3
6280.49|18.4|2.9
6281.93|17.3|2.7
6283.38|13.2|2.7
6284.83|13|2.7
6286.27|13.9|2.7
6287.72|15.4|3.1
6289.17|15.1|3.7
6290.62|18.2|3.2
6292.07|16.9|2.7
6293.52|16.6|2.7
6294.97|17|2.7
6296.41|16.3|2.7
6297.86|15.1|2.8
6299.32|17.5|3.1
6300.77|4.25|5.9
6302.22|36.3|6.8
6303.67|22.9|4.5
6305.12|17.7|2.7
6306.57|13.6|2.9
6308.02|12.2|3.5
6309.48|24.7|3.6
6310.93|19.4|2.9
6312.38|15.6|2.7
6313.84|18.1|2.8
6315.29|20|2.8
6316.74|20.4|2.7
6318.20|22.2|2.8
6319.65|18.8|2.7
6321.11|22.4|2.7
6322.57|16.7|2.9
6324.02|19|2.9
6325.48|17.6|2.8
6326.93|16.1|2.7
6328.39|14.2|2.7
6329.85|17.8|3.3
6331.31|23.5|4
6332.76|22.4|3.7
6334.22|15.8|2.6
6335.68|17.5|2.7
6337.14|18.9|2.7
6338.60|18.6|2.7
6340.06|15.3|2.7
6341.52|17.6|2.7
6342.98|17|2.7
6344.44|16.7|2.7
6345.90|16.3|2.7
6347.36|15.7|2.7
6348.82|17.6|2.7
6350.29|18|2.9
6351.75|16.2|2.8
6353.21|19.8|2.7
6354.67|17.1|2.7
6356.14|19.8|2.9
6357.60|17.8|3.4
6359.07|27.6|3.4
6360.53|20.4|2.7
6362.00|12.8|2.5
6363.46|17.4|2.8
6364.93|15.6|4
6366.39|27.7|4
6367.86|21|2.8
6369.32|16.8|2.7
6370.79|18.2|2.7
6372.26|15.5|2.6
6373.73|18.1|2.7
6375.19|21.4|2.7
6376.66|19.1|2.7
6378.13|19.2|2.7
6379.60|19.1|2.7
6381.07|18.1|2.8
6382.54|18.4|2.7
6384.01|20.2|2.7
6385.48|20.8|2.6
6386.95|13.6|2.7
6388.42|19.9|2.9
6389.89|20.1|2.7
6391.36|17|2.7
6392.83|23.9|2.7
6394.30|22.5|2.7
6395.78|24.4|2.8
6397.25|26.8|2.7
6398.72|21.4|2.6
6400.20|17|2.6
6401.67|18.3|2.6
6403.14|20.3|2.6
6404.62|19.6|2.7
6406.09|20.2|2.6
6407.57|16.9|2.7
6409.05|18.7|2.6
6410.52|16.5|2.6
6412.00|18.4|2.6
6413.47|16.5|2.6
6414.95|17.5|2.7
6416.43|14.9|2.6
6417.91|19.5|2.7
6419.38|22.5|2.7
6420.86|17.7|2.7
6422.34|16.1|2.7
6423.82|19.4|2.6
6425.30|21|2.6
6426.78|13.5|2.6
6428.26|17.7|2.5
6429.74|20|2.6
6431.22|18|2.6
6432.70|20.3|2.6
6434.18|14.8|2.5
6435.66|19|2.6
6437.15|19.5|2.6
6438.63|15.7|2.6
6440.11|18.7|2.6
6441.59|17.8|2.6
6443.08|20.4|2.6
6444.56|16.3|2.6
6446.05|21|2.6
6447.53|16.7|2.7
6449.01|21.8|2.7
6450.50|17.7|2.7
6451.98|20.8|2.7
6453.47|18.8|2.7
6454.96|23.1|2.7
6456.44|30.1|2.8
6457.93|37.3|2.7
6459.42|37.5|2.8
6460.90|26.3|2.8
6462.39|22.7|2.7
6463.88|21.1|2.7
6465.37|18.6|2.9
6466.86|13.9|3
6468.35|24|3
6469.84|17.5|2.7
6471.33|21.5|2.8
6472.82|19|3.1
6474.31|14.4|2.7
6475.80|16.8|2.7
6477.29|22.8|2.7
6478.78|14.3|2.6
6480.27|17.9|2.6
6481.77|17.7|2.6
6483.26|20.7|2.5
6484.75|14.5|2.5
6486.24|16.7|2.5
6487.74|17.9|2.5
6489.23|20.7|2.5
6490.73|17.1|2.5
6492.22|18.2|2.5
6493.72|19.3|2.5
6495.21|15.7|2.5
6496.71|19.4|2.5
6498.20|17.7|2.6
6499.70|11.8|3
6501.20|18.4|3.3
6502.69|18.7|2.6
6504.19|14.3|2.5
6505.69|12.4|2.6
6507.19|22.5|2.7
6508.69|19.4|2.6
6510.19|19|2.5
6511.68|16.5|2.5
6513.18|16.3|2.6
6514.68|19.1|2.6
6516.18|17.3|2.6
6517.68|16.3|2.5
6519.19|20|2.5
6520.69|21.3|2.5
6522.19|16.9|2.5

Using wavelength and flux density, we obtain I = 0.052 mag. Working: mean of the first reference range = 18.2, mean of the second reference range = 19.8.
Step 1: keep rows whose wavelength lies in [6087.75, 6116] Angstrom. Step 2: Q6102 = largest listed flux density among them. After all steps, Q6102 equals 21.2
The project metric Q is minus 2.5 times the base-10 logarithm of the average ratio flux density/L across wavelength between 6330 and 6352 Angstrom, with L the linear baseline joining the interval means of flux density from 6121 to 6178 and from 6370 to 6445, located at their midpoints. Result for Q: 0.048 mag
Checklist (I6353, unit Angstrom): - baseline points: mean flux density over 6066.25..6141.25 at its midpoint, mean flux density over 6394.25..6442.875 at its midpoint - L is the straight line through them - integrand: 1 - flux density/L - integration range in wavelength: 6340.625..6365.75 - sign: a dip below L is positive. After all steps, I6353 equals 1.1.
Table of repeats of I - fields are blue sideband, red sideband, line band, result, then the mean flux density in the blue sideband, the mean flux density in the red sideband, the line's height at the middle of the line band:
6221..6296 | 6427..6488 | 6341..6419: 0.009 mag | 17.6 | 20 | 19.1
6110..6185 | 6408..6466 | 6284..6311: 0.134 mag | 18.5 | 20.1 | 19.3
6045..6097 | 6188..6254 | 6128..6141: 0.012 mag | 18.4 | 18.3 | 18.3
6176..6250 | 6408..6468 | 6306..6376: 0.057 mag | 18.7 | 20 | 19.4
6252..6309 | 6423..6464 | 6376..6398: -0.025 mag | 17.5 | 21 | 19.7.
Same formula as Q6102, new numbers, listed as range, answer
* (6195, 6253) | 24.9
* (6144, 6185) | 24.6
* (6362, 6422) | 27.7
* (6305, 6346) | 24.7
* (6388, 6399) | 26.8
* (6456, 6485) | 37.5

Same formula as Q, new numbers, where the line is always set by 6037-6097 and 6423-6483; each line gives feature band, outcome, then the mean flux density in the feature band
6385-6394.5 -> 0.02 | 19.5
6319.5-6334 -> 0.04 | 18.7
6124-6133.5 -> 0.01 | 18.5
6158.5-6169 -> 0.02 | 18.5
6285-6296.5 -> 0.20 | 16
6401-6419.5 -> 0.09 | 18.3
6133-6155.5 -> 0.06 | 17.6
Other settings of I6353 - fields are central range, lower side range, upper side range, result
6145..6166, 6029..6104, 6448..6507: -0.6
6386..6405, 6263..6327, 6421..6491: -1.2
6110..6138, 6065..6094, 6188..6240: 0.7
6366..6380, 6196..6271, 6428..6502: -0.2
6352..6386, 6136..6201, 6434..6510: 0.0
